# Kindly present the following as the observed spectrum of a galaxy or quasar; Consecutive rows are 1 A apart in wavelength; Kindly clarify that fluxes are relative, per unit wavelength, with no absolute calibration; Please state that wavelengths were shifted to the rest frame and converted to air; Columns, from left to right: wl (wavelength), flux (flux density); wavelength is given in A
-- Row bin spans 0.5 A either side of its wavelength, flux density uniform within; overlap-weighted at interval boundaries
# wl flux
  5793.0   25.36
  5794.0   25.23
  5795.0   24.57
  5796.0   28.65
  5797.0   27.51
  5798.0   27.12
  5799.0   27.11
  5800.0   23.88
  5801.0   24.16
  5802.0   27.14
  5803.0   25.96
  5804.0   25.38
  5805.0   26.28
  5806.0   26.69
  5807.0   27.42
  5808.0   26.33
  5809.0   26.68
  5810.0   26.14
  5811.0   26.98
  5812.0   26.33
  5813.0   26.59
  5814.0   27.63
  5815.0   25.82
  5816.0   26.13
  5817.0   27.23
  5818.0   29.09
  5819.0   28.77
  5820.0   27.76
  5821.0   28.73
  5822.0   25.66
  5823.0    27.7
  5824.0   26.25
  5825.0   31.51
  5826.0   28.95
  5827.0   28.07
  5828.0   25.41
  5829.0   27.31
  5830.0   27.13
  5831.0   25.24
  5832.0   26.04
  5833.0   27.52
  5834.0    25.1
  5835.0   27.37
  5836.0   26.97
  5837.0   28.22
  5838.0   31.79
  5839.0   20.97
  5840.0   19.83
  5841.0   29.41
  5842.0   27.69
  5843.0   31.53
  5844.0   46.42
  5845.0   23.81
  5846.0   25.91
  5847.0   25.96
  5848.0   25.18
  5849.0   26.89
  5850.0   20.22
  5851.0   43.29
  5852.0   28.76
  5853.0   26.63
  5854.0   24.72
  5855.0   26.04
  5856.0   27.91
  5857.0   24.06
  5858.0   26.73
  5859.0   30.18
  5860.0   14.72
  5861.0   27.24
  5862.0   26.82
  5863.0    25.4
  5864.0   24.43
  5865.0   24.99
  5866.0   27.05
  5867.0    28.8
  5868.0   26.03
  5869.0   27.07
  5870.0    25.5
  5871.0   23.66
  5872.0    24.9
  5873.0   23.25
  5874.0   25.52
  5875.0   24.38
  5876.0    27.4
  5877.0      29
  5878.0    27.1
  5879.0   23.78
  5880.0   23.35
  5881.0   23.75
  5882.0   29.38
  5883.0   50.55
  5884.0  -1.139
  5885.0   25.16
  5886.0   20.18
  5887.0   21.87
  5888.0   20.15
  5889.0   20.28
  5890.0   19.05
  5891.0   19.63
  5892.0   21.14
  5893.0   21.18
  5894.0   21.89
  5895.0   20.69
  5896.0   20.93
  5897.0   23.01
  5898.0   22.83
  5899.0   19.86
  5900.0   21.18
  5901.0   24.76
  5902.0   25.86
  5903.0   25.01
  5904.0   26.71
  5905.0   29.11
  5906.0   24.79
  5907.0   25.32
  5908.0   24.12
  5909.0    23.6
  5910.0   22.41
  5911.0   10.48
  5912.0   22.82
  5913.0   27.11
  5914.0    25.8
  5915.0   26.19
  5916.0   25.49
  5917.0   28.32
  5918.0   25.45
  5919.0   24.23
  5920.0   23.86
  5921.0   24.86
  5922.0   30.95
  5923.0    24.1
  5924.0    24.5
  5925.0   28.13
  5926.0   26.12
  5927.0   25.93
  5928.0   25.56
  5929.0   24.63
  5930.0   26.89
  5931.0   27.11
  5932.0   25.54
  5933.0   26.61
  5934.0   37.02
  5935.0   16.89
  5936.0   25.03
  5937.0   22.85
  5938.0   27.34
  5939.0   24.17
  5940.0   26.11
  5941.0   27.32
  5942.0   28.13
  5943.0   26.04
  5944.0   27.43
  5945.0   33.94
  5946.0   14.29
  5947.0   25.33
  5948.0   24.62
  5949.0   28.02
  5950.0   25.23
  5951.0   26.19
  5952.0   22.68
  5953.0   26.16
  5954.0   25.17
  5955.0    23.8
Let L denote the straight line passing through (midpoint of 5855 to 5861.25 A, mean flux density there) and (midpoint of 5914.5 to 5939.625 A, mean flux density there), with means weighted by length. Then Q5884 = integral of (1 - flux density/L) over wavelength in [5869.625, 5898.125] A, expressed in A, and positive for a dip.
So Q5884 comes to 2.3 A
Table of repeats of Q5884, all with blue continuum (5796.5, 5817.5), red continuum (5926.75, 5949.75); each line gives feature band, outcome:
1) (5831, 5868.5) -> -1.1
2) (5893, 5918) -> 2.3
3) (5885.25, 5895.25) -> 2.1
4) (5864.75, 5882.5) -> 0.2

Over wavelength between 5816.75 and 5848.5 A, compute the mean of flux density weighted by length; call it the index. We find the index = 27.6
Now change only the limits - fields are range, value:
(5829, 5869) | 27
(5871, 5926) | 24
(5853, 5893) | 24.6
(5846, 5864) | 26.4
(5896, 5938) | 24.9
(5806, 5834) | 27.2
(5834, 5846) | 28.3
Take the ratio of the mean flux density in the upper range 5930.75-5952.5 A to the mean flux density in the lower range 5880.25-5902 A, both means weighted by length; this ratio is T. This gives 1.16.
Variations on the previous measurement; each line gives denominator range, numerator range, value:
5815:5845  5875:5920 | 0.85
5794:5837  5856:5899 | 0.90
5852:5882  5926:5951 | 1.01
